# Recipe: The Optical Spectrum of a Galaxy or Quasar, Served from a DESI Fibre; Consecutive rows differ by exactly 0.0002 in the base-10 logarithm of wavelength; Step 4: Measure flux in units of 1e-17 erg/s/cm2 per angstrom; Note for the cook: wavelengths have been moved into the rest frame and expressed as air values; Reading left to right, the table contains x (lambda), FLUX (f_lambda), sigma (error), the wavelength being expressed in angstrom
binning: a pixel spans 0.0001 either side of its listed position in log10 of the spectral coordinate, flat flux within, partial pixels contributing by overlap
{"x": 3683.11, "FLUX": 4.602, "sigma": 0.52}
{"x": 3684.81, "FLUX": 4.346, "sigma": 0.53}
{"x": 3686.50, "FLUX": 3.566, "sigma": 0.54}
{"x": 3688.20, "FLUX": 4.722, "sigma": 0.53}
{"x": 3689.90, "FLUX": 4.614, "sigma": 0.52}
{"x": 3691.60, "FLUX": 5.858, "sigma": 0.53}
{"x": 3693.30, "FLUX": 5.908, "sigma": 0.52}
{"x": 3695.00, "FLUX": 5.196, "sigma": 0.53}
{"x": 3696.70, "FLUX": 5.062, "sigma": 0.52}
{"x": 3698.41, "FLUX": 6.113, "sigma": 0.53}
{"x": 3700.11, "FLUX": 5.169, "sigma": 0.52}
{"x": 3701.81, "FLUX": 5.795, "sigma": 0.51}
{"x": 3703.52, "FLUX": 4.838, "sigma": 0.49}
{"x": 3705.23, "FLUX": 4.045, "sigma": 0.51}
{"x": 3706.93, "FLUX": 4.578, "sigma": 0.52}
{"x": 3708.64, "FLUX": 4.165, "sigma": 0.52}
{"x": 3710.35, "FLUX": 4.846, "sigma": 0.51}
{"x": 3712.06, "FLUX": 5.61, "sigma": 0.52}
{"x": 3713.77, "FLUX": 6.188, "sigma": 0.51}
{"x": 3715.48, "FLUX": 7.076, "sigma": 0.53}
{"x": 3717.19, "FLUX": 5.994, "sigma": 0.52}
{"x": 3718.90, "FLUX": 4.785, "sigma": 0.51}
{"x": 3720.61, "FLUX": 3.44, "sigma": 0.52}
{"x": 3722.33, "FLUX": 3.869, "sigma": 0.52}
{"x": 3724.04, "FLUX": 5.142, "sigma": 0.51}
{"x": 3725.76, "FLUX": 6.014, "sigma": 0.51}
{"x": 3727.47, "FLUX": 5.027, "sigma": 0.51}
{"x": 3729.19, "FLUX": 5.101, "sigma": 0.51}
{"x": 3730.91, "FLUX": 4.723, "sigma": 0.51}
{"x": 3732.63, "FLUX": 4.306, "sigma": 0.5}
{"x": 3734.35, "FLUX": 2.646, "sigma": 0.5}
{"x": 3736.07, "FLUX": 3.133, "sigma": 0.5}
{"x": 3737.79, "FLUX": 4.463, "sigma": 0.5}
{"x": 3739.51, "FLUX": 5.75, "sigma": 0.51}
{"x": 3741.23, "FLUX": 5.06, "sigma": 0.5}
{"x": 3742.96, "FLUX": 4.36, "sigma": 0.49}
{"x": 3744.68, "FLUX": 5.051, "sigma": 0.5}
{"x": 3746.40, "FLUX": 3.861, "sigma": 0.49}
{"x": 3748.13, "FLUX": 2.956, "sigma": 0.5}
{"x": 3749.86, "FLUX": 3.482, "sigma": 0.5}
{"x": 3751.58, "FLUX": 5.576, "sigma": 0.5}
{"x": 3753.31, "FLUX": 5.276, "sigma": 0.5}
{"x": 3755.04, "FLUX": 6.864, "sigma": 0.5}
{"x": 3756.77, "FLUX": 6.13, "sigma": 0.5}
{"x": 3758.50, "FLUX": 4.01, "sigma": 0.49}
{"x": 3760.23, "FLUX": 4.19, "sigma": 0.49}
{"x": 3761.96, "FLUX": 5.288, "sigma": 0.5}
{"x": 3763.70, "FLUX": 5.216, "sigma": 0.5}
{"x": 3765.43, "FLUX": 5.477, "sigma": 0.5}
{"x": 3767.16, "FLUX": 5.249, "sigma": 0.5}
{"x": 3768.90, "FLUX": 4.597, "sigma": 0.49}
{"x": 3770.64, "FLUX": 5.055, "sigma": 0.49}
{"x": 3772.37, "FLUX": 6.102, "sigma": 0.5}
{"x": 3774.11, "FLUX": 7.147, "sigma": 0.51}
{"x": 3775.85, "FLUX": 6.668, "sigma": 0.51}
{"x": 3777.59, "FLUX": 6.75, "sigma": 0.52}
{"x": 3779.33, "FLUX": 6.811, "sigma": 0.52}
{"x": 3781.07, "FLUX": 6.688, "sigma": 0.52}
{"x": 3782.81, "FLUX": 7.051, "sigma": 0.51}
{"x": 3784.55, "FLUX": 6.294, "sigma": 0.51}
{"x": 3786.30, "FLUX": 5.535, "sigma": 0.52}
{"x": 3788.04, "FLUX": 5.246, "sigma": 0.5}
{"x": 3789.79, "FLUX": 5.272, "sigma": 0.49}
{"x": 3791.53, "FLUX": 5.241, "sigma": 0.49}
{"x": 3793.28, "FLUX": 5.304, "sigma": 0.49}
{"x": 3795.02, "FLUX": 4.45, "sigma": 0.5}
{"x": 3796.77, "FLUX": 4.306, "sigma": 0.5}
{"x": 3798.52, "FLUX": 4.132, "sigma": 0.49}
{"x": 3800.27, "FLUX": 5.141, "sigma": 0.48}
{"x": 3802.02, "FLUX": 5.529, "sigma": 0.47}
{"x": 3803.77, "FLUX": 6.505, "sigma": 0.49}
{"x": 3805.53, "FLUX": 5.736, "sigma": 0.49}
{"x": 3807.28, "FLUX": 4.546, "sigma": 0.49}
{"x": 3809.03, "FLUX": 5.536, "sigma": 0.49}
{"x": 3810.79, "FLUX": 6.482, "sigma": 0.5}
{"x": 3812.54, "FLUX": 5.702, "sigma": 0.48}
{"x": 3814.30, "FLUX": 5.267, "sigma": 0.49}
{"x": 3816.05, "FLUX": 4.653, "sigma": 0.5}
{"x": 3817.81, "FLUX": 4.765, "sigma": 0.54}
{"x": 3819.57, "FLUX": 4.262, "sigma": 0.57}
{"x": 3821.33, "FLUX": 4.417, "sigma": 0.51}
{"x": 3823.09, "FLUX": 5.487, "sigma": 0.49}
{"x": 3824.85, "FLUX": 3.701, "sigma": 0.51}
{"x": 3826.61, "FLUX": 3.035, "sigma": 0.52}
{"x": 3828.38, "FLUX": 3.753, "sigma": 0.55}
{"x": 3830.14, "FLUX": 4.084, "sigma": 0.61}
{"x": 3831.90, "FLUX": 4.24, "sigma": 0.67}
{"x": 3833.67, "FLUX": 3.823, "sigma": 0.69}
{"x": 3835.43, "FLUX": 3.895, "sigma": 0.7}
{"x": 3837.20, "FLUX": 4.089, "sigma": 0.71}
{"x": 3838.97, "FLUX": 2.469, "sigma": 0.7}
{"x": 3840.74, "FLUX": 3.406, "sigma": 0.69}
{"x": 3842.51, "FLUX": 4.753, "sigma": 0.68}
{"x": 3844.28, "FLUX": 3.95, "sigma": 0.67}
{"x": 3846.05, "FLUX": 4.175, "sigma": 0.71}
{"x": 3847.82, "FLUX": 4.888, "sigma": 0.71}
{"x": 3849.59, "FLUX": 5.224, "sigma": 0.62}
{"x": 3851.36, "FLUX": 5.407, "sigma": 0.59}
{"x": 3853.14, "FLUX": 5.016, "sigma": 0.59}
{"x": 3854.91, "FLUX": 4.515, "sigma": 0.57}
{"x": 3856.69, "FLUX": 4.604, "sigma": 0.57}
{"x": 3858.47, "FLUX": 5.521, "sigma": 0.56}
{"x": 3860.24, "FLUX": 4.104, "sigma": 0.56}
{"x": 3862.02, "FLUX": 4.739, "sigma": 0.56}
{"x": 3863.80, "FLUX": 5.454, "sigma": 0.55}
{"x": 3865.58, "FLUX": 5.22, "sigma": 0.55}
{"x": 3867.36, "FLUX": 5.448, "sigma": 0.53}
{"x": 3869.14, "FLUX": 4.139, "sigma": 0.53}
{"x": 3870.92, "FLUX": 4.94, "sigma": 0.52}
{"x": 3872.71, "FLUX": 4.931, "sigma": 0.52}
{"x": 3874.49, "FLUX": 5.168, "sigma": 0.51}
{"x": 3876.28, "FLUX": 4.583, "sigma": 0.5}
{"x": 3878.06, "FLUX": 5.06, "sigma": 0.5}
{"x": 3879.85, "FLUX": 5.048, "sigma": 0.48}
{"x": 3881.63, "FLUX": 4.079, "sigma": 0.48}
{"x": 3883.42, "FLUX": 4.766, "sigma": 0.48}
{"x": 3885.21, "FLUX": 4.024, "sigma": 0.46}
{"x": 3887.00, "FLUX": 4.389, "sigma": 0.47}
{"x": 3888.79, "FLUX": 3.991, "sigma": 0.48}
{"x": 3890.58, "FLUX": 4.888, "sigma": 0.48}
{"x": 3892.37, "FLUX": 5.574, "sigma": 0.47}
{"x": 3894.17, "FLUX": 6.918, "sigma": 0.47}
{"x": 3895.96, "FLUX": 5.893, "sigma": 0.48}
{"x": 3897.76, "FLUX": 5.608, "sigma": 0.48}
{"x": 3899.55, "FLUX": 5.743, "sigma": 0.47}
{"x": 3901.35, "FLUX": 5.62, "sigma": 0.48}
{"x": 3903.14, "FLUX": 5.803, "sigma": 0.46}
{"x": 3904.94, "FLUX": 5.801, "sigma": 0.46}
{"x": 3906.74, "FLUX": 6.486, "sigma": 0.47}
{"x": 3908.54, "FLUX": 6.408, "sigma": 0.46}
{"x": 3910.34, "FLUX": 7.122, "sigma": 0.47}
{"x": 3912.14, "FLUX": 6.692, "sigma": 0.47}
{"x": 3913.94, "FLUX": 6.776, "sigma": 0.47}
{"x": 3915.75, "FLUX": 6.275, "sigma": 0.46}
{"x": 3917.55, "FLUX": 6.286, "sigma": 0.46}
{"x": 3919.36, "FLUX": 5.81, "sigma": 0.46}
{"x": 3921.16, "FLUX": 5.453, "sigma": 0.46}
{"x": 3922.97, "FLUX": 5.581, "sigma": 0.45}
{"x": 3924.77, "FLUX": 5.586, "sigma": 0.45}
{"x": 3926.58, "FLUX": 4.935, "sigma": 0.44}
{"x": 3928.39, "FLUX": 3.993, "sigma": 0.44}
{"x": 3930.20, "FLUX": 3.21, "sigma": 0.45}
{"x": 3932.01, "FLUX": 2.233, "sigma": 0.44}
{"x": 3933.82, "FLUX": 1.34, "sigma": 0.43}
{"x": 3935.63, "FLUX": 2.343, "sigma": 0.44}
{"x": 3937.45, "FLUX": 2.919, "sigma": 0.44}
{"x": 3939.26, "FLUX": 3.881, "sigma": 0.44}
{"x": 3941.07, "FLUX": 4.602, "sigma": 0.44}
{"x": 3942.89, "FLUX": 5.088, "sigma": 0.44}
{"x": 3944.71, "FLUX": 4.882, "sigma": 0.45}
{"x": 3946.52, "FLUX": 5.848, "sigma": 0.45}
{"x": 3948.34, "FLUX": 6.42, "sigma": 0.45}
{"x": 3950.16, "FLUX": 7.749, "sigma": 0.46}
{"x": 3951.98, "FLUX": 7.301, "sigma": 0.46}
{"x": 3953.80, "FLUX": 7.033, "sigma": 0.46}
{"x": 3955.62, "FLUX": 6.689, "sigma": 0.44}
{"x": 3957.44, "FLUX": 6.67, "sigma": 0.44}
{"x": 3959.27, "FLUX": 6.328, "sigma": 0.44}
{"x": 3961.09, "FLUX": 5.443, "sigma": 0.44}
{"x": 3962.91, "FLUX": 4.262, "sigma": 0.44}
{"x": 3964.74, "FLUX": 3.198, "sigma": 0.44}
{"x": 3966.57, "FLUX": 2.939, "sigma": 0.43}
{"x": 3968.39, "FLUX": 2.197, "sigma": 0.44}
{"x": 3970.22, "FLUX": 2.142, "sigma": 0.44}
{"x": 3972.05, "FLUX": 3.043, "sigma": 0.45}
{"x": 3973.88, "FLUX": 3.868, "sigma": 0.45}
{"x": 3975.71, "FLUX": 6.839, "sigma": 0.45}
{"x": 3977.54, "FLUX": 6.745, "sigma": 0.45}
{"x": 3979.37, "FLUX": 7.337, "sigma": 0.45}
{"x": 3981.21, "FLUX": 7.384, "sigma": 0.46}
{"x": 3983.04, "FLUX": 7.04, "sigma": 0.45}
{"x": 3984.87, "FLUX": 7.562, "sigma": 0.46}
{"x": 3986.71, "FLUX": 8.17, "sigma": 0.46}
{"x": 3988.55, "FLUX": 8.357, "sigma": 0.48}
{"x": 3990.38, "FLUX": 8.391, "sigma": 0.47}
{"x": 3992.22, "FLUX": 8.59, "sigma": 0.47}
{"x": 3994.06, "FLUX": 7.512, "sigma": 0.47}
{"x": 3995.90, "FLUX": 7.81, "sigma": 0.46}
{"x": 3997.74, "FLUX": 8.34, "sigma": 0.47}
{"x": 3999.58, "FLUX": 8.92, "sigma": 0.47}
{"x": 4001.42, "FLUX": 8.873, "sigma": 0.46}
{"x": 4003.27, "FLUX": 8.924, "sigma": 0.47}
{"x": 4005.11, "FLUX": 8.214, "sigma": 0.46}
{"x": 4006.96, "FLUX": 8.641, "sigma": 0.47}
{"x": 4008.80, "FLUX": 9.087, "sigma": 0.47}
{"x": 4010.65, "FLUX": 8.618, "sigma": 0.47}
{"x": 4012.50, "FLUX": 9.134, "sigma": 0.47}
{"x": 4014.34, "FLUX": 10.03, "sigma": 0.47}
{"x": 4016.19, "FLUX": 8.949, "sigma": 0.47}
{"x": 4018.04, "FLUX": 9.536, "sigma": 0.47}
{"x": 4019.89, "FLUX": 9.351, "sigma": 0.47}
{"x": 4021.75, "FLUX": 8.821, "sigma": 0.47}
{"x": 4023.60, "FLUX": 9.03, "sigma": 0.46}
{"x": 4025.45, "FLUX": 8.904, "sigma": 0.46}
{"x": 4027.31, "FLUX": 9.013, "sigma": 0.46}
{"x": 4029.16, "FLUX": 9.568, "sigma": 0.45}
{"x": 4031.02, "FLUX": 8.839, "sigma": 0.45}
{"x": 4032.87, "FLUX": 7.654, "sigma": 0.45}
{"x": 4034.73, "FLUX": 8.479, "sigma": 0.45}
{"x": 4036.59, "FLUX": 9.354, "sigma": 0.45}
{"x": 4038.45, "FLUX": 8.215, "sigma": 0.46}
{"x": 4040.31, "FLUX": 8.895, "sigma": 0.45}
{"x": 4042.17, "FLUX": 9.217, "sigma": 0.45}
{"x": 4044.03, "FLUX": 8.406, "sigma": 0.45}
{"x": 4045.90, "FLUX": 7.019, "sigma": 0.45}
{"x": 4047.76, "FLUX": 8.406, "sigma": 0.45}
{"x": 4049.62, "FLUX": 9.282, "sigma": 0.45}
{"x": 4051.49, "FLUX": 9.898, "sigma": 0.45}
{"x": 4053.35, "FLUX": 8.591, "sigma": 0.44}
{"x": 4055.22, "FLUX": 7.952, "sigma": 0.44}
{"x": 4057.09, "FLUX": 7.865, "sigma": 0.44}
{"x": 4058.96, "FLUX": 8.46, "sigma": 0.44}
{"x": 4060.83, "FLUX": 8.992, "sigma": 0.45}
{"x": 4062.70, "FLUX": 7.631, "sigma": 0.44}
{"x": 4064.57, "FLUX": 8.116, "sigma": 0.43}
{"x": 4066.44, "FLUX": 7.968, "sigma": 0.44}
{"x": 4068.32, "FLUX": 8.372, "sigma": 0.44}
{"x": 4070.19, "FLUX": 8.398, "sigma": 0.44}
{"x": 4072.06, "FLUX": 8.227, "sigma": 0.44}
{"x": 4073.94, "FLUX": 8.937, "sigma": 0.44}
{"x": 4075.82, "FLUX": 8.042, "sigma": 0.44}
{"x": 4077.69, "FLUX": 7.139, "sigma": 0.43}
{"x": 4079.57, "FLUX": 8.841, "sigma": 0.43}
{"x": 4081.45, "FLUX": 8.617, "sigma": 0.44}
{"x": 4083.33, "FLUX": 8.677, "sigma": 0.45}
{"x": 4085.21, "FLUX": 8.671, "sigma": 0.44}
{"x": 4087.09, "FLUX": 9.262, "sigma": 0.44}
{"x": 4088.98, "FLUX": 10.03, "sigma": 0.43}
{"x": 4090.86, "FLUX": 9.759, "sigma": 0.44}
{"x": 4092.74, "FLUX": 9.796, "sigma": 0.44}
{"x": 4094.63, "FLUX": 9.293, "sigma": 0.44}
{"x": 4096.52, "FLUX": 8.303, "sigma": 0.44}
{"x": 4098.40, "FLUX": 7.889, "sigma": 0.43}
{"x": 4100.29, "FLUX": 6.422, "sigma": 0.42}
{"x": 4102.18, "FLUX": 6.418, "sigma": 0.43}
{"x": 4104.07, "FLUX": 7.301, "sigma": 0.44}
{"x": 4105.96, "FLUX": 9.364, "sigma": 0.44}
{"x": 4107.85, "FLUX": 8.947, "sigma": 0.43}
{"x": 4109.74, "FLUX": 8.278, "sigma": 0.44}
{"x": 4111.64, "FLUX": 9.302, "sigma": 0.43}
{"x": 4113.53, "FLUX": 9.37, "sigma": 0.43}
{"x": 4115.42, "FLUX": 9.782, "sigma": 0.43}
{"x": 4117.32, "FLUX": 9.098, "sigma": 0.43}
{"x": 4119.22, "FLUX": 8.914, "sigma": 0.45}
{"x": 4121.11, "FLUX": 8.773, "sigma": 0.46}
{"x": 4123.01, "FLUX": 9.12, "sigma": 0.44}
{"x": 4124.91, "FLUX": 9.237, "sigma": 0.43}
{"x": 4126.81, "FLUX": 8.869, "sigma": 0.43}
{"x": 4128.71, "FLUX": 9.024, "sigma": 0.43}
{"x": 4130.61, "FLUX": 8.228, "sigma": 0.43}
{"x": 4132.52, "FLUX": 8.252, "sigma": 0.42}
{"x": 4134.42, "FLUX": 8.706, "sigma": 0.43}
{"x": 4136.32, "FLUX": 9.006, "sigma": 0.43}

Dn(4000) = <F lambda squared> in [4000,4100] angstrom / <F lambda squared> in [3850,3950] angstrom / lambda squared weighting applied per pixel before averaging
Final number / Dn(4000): 1.9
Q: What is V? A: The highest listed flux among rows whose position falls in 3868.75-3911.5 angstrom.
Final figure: 7.122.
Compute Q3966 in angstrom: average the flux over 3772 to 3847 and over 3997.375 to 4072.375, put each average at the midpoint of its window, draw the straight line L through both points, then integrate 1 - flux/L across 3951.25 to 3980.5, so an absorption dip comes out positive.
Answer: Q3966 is 9.4 angstrom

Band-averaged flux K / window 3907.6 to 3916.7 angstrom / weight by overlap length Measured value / 6.65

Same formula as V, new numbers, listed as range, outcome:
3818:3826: 5.487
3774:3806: 7.147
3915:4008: 8.924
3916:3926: 6.286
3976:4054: 10.03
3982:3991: 8.391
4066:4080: 8.937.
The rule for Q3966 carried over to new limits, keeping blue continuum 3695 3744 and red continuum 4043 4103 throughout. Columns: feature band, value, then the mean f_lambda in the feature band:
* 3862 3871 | 1.9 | 5.02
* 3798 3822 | 2.5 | 5.21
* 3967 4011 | 2.8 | 7.13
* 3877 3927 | 8.5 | 5.6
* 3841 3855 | 3.4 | 4.7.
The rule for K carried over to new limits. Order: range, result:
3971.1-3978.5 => 5.13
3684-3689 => 4.21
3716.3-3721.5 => 4.75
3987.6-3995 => 8.21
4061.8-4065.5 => 7.88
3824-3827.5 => 3.36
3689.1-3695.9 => 5.4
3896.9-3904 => 5.7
